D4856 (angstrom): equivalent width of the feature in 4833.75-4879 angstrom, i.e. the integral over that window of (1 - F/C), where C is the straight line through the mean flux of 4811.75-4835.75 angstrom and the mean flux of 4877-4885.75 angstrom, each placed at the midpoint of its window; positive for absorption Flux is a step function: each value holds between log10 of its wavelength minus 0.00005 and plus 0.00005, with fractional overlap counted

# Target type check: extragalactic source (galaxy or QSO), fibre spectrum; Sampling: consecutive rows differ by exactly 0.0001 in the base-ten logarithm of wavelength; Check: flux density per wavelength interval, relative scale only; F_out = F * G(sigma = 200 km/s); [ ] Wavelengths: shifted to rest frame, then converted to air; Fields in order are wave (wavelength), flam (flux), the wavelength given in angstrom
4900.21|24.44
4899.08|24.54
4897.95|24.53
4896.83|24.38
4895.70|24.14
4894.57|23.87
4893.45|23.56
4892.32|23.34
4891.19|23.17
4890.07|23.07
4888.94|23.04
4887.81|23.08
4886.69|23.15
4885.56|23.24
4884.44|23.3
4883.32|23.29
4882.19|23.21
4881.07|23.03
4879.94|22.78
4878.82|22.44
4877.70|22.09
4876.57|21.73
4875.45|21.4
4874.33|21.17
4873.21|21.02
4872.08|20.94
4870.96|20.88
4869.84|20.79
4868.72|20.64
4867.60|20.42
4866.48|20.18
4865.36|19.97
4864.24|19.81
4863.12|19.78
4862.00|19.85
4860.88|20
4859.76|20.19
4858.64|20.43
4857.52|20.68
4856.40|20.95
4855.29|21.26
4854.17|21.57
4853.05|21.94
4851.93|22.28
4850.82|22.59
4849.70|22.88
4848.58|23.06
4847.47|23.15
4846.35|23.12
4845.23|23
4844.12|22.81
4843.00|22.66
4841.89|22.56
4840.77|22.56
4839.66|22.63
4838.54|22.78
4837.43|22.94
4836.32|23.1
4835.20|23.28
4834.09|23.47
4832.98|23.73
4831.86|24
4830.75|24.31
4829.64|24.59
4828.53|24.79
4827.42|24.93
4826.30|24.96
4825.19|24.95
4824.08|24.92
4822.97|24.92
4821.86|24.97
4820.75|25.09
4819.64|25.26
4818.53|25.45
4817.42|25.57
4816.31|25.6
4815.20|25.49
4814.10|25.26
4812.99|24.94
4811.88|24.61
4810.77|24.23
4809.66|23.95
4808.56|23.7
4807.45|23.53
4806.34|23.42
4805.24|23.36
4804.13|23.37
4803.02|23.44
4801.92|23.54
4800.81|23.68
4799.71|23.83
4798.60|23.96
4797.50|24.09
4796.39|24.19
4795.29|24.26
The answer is 3.92 angstrom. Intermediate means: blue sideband 24.8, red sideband 22.9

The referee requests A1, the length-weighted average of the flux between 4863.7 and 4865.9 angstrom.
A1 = 19.9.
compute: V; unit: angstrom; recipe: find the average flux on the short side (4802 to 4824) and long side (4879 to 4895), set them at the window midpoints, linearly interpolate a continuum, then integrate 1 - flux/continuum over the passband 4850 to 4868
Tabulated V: 2.23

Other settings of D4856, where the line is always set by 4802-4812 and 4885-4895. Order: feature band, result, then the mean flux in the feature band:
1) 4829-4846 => 0.2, 23.2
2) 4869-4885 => 0.9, 22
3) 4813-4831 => -1.1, 25.1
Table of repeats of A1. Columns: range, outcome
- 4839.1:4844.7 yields 22.7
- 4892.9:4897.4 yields 24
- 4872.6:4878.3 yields 21.5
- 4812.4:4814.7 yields 25.2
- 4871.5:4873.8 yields 20.9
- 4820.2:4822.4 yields 25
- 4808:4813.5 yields 24.3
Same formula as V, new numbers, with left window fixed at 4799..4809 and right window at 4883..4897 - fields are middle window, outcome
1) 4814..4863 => 0.53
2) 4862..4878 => 1.86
